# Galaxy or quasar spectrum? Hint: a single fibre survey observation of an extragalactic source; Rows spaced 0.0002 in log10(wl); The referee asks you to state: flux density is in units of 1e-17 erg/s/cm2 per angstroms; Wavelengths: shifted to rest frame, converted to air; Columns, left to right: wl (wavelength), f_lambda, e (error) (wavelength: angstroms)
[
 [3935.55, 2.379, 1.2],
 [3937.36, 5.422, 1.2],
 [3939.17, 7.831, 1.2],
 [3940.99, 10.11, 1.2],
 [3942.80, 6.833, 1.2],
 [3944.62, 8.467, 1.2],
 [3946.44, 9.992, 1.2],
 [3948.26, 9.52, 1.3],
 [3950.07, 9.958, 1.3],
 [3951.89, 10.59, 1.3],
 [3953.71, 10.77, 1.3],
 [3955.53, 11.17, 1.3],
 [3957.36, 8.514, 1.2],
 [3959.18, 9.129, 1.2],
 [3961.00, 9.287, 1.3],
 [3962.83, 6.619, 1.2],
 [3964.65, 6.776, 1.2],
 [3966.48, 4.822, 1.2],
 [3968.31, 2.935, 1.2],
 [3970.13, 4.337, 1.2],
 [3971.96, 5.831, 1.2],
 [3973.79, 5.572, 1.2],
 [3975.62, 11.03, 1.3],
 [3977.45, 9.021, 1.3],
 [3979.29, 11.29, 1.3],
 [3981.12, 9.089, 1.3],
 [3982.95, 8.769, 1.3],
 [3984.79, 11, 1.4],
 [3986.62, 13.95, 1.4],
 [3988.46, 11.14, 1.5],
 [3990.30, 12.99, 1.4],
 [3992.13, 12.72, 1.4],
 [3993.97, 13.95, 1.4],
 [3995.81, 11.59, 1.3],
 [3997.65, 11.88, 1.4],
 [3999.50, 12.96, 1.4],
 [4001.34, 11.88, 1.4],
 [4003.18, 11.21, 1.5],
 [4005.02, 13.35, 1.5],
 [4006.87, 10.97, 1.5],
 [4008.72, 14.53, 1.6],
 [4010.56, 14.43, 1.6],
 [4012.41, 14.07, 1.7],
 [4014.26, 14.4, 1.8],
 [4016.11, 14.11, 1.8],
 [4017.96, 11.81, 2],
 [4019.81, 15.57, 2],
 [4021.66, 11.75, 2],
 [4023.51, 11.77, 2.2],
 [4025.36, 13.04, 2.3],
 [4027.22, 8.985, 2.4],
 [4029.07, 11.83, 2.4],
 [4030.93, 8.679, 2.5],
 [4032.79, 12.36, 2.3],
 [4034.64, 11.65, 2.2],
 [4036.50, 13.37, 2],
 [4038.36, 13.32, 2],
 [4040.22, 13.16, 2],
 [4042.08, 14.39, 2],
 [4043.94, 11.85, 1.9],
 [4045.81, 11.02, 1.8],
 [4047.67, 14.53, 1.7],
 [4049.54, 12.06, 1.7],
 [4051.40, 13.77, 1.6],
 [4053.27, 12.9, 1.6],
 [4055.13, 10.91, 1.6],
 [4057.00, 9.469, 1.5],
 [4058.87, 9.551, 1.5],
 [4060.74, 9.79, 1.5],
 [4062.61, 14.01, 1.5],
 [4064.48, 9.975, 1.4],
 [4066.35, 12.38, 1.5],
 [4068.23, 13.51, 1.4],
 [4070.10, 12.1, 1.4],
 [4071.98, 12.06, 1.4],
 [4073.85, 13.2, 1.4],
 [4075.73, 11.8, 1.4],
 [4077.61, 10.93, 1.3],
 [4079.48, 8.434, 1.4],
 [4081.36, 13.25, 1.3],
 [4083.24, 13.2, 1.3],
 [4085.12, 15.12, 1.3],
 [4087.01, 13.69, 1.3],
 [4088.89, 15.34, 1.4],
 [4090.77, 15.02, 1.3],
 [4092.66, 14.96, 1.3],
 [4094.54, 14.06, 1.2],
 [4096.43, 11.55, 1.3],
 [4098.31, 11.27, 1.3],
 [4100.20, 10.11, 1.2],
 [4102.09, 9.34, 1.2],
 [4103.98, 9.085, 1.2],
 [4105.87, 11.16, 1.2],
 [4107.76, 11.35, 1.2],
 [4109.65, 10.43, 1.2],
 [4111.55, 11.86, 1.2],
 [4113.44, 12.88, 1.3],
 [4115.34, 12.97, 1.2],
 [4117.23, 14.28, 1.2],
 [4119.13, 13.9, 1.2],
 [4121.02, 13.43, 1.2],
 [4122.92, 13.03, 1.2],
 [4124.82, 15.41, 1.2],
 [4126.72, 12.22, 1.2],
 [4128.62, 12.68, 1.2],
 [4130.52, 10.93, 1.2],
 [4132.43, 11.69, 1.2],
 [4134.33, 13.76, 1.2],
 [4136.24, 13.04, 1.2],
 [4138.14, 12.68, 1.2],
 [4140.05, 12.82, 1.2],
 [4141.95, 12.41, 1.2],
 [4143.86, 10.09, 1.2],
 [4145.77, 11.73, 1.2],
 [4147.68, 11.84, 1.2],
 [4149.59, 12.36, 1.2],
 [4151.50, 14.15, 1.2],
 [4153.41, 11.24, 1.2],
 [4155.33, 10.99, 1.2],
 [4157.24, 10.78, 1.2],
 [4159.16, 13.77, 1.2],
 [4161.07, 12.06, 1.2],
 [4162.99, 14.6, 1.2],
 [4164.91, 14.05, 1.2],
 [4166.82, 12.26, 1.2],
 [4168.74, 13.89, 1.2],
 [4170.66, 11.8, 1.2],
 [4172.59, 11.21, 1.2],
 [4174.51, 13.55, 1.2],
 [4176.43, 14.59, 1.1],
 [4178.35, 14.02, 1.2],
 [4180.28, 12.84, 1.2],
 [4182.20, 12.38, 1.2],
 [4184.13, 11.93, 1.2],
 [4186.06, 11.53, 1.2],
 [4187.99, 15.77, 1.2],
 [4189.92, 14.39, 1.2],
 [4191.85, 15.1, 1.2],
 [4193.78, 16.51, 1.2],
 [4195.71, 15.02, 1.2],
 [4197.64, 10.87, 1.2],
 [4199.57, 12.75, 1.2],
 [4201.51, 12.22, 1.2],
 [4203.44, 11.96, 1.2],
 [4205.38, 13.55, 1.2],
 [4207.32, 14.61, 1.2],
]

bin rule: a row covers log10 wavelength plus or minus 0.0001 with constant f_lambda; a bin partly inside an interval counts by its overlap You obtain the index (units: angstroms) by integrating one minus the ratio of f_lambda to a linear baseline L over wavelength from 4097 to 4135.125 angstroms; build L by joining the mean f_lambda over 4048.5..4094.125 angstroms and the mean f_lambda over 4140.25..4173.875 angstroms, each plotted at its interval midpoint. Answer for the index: 0.9 angstroms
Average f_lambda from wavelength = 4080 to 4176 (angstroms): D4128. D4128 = 12.6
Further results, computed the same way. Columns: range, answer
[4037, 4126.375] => 12.4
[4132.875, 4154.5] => 12.3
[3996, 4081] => 12.2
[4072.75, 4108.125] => 12.3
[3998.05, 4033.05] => 12.5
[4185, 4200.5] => 14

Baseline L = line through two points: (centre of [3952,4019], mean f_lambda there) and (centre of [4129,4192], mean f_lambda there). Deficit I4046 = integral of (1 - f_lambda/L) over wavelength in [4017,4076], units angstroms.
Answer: -4.24 angstroms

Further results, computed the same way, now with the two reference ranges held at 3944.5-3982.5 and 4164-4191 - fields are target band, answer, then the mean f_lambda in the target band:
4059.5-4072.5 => -1.6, 11.9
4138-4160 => 0.8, 12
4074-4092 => -3.2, 13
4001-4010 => -3.1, 12.5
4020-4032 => -1.9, 11.3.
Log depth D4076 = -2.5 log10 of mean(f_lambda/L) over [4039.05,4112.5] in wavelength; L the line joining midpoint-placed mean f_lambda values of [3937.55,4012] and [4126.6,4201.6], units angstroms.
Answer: -0.06 mag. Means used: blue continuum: 9.91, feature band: 12.1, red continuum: 12.8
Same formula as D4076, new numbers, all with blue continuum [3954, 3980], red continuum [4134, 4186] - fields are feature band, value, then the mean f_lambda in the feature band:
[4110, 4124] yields -0.142 mag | 13.1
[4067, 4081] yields -0.139 mag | 11.8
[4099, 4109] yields 0.093 mag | 10.2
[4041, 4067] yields -0.205 mag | 11.9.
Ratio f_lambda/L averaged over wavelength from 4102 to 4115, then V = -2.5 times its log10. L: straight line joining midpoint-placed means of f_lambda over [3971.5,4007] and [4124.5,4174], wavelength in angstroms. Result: 0.10 mag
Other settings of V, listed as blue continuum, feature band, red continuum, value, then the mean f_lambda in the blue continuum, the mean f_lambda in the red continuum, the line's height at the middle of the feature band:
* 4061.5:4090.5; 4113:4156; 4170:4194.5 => 0.04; 12.6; 13.5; 13.1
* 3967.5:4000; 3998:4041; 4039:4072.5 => -0.14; 9.99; 12.1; 11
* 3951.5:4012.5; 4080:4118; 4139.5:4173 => -0.08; 10.2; 12.3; 11.6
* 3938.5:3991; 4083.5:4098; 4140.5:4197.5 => -0.23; 8.86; 13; 11.4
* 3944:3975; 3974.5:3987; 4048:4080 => -0.19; 7.92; 11.7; 8.68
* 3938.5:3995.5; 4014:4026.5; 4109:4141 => -0.25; 9.2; 12.8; 10.4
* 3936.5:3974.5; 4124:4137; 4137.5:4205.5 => -0.08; 7.84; 12.9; 11.9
